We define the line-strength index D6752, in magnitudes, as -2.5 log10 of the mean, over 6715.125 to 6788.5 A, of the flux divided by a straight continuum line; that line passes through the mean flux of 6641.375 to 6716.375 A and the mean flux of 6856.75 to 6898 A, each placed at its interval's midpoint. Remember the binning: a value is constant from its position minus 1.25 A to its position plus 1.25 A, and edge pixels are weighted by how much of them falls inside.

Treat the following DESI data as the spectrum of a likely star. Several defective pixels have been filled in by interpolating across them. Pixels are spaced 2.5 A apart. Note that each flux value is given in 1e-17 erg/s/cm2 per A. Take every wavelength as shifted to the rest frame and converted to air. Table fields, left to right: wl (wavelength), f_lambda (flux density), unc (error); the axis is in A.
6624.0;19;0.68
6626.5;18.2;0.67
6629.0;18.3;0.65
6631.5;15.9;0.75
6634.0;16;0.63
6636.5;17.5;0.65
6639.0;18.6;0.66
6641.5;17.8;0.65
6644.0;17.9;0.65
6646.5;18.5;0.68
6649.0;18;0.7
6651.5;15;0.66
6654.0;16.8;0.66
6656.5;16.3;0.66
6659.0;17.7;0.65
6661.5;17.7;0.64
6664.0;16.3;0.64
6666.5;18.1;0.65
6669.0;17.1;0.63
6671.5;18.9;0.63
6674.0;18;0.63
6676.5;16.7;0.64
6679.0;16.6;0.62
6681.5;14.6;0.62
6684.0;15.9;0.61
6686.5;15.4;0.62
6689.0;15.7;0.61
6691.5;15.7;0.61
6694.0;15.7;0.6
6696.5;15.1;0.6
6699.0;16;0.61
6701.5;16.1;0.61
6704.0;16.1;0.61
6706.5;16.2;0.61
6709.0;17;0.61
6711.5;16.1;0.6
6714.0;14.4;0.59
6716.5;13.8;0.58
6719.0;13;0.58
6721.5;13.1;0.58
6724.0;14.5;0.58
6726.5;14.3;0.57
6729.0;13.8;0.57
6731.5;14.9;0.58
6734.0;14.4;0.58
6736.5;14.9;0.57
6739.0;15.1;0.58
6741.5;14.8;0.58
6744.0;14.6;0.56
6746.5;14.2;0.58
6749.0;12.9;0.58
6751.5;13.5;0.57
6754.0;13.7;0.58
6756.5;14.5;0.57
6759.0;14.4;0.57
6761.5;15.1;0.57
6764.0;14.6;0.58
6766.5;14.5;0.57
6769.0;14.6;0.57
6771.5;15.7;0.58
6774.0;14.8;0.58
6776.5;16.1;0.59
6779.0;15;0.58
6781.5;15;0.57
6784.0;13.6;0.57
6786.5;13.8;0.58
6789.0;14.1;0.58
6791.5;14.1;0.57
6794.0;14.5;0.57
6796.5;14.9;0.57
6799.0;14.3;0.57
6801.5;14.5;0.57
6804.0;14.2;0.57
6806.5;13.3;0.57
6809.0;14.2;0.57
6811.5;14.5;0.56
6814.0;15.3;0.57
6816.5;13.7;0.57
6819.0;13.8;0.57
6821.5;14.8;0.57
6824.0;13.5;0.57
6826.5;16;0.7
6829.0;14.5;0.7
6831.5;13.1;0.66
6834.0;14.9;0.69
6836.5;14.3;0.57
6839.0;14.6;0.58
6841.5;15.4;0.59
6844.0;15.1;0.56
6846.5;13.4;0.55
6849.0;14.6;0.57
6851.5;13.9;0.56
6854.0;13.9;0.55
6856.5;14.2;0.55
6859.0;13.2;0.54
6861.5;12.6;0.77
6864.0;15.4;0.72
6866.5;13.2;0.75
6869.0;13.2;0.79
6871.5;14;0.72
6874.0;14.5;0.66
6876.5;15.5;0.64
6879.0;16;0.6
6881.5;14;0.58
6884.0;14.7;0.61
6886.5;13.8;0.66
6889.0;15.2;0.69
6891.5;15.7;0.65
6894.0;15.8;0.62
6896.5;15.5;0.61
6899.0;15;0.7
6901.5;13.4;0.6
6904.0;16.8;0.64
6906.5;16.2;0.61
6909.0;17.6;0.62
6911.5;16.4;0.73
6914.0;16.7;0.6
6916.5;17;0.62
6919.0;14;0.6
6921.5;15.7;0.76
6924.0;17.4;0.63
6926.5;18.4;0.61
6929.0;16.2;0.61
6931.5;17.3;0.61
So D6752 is 0.10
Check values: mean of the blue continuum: 16.5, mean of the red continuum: 14.5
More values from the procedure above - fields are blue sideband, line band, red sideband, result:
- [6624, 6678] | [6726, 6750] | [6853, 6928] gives 0.15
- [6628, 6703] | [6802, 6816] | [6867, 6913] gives 0.11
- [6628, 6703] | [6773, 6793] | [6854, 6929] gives 0.10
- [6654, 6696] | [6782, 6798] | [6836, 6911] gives 0.10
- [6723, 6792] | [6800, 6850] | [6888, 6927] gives 0.06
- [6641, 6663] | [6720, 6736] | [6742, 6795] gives 0.09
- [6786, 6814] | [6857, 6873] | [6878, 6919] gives 0.11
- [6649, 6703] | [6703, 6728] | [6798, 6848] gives 0.08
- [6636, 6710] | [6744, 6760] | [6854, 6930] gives 0.17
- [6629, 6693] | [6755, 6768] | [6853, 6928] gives 0.11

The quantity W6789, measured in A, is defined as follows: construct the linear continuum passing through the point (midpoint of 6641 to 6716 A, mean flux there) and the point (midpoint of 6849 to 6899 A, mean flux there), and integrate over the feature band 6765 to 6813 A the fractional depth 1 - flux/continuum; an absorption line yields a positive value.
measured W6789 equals 2.6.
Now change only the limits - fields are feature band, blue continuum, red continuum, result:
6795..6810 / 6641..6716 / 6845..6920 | 1.2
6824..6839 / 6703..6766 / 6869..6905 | 0.3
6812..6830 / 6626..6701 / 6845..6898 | 0.6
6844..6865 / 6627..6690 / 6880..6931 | 2.7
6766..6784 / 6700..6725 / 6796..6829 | -0.5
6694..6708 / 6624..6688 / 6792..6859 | 0.4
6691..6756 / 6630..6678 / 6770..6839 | 5.1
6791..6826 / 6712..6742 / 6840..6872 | -0.5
